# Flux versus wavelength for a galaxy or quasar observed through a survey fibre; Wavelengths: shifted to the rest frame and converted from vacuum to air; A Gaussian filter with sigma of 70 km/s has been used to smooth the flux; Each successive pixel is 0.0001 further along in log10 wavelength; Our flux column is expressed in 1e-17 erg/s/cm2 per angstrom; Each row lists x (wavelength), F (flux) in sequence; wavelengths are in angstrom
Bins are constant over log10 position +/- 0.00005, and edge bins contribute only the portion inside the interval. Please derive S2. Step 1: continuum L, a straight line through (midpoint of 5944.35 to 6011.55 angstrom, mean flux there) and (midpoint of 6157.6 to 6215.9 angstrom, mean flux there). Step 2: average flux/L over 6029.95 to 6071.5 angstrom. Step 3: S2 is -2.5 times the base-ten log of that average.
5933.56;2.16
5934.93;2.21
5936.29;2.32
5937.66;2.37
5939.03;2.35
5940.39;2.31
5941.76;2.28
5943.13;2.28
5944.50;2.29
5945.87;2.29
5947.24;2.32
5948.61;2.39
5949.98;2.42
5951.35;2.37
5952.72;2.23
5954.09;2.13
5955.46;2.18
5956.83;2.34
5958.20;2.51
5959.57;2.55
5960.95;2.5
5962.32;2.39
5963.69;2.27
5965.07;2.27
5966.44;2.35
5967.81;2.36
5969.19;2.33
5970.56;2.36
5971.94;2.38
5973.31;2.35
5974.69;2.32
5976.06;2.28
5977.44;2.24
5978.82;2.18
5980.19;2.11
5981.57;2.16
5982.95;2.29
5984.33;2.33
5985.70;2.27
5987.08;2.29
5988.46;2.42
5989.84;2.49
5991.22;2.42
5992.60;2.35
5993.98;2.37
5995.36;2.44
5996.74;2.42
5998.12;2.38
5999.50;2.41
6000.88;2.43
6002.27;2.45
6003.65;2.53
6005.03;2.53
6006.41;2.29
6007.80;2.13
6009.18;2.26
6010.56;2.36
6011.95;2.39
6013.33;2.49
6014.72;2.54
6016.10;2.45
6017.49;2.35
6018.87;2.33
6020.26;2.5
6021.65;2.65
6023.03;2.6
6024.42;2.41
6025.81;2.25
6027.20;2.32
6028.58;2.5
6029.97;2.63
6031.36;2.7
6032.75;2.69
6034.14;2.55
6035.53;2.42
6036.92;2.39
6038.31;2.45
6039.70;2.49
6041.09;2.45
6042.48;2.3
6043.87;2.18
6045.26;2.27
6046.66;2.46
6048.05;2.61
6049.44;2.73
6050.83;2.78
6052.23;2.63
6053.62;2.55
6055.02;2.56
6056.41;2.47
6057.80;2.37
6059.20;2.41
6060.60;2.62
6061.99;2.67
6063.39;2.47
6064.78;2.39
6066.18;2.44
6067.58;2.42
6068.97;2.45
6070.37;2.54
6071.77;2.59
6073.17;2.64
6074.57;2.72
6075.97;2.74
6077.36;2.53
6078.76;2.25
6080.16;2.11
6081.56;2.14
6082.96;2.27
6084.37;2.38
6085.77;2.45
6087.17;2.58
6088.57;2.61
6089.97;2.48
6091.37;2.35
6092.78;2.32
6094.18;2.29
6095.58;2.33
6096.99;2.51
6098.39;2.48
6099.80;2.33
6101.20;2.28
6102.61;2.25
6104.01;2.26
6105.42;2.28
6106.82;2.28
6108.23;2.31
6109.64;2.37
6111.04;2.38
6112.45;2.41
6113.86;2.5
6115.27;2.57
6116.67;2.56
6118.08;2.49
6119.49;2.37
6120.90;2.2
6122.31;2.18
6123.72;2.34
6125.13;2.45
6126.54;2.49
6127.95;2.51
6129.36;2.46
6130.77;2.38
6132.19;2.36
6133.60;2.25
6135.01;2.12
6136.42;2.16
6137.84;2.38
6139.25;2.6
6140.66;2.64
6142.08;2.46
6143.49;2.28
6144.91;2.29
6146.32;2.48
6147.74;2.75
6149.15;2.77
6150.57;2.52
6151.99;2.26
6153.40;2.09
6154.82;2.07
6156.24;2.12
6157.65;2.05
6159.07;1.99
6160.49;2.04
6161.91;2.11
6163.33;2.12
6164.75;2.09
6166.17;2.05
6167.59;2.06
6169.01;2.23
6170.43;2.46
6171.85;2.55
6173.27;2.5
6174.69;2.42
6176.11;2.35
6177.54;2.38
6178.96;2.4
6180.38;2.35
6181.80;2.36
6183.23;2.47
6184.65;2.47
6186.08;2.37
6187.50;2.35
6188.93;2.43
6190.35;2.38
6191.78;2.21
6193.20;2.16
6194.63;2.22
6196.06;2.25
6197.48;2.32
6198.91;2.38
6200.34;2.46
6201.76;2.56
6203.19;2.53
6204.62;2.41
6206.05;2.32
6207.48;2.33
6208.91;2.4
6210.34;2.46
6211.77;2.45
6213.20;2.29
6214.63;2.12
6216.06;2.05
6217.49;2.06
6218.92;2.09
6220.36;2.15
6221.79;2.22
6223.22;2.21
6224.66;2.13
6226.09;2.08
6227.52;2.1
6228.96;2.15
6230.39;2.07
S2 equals -0.08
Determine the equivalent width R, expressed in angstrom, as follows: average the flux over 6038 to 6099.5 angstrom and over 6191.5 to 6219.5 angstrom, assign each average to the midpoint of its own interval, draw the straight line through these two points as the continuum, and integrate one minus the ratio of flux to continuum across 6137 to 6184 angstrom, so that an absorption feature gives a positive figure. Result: 0.7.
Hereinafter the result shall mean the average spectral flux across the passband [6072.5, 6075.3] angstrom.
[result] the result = 2.68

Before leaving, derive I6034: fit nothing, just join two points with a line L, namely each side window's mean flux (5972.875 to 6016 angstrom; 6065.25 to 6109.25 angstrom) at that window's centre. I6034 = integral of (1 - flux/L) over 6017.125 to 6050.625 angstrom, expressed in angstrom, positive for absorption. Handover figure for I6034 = -1.4 angstrom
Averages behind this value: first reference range 2.35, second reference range 2.41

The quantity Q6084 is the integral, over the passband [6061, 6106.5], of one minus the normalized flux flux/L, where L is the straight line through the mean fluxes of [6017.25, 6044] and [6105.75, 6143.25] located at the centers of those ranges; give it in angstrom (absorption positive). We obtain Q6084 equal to 0.0 angstrom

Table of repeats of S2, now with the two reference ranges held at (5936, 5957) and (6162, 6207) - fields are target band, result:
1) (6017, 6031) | -0.07 mag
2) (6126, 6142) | -0.03 mag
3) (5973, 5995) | 0.00 mag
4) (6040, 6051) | -0.06 mag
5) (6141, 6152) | -0.07 mag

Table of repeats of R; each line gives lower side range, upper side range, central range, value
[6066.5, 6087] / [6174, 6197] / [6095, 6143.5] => 0.6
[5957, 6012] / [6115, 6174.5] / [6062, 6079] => -1.4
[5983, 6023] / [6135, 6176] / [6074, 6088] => -0.4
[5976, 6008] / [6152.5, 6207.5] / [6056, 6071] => -1.0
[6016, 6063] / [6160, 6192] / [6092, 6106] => 0.5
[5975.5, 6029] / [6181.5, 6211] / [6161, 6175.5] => 0.7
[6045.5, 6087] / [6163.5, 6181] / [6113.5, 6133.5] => -0.1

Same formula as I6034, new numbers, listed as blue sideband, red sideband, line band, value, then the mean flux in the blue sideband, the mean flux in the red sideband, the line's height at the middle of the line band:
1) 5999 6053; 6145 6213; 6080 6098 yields 0.2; 2.46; 2.33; 2.41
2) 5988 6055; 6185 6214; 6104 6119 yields 0.0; 2.45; 2.36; 2.41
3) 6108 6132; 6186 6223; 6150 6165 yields 1.5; 2.41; 2.3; 2.36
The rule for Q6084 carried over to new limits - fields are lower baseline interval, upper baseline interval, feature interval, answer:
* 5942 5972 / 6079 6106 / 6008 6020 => -0.2 angstrom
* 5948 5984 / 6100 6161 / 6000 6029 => -1.1 angstrom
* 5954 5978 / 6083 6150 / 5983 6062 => -2.7 angstrom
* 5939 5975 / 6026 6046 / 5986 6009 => 0.0 angstrom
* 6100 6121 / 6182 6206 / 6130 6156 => -0.1 angstrom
